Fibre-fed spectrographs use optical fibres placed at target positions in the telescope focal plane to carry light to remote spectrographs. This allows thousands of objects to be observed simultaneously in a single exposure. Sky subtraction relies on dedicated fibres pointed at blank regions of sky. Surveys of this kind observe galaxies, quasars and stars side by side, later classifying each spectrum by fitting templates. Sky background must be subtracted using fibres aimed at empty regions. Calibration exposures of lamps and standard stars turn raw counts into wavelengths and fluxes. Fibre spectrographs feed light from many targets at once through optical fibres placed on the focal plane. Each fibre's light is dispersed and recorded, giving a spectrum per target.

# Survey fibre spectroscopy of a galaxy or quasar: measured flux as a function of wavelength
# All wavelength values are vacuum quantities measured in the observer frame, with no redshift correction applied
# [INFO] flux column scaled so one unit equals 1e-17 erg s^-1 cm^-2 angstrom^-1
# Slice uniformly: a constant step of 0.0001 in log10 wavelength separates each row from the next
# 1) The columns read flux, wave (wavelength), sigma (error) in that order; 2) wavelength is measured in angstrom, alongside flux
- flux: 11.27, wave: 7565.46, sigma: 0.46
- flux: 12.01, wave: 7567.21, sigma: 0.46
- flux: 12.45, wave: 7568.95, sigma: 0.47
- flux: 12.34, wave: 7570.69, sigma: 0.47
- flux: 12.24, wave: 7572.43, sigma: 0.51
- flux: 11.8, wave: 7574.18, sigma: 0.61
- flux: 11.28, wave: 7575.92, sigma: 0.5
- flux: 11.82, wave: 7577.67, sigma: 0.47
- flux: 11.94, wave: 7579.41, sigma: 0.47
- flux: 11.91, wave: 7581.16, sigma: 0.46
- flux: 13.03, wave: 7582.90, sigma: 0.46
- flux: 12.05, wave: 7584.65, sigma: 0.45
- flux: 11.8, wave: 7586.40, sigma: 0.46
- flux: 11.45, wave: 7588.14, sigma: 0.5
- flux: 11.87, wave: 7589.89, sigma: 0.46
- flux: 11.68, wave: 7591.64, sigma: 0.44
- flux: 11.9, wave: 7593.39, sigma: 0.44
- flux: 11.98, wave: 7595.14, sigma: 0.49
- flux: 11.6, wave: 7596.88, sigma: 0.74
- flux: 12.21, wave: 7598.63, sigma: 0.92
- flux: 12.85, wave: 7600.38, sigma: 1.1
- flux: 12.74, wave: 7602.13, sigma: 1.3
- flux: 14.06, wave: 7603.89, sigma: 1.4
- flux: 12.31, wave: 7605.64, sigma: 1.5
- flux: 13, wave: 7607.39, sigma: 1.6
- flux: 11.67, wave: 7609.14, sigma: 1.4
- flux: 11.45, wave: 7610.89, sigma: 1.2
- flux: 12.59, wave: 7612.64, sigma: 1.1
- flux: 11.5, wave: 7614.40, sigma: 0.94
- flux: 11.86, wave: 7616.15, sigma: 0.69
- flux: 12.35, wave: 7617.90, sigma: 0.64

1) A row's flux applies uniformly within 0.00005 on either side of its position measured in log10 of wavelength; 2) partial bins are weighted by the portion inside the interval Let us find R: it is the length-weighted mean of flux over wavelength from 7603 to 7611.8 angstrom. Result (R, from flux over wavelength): 12.5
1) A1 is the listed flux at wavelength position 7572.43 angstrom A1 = 12.24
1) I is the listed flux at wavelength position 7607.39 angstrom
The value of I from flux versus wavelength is 13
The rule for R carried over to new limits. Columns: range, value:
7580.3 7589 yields 12.1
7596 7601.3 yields 12.2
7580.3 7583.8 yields 12.5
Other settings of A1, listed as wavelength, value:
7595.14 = 11.98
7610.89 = 11.45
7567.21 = 12.01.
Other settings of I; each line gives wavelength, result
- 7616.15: 11.86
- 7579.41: 11.94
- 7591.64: 11.68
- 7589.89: 11.87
